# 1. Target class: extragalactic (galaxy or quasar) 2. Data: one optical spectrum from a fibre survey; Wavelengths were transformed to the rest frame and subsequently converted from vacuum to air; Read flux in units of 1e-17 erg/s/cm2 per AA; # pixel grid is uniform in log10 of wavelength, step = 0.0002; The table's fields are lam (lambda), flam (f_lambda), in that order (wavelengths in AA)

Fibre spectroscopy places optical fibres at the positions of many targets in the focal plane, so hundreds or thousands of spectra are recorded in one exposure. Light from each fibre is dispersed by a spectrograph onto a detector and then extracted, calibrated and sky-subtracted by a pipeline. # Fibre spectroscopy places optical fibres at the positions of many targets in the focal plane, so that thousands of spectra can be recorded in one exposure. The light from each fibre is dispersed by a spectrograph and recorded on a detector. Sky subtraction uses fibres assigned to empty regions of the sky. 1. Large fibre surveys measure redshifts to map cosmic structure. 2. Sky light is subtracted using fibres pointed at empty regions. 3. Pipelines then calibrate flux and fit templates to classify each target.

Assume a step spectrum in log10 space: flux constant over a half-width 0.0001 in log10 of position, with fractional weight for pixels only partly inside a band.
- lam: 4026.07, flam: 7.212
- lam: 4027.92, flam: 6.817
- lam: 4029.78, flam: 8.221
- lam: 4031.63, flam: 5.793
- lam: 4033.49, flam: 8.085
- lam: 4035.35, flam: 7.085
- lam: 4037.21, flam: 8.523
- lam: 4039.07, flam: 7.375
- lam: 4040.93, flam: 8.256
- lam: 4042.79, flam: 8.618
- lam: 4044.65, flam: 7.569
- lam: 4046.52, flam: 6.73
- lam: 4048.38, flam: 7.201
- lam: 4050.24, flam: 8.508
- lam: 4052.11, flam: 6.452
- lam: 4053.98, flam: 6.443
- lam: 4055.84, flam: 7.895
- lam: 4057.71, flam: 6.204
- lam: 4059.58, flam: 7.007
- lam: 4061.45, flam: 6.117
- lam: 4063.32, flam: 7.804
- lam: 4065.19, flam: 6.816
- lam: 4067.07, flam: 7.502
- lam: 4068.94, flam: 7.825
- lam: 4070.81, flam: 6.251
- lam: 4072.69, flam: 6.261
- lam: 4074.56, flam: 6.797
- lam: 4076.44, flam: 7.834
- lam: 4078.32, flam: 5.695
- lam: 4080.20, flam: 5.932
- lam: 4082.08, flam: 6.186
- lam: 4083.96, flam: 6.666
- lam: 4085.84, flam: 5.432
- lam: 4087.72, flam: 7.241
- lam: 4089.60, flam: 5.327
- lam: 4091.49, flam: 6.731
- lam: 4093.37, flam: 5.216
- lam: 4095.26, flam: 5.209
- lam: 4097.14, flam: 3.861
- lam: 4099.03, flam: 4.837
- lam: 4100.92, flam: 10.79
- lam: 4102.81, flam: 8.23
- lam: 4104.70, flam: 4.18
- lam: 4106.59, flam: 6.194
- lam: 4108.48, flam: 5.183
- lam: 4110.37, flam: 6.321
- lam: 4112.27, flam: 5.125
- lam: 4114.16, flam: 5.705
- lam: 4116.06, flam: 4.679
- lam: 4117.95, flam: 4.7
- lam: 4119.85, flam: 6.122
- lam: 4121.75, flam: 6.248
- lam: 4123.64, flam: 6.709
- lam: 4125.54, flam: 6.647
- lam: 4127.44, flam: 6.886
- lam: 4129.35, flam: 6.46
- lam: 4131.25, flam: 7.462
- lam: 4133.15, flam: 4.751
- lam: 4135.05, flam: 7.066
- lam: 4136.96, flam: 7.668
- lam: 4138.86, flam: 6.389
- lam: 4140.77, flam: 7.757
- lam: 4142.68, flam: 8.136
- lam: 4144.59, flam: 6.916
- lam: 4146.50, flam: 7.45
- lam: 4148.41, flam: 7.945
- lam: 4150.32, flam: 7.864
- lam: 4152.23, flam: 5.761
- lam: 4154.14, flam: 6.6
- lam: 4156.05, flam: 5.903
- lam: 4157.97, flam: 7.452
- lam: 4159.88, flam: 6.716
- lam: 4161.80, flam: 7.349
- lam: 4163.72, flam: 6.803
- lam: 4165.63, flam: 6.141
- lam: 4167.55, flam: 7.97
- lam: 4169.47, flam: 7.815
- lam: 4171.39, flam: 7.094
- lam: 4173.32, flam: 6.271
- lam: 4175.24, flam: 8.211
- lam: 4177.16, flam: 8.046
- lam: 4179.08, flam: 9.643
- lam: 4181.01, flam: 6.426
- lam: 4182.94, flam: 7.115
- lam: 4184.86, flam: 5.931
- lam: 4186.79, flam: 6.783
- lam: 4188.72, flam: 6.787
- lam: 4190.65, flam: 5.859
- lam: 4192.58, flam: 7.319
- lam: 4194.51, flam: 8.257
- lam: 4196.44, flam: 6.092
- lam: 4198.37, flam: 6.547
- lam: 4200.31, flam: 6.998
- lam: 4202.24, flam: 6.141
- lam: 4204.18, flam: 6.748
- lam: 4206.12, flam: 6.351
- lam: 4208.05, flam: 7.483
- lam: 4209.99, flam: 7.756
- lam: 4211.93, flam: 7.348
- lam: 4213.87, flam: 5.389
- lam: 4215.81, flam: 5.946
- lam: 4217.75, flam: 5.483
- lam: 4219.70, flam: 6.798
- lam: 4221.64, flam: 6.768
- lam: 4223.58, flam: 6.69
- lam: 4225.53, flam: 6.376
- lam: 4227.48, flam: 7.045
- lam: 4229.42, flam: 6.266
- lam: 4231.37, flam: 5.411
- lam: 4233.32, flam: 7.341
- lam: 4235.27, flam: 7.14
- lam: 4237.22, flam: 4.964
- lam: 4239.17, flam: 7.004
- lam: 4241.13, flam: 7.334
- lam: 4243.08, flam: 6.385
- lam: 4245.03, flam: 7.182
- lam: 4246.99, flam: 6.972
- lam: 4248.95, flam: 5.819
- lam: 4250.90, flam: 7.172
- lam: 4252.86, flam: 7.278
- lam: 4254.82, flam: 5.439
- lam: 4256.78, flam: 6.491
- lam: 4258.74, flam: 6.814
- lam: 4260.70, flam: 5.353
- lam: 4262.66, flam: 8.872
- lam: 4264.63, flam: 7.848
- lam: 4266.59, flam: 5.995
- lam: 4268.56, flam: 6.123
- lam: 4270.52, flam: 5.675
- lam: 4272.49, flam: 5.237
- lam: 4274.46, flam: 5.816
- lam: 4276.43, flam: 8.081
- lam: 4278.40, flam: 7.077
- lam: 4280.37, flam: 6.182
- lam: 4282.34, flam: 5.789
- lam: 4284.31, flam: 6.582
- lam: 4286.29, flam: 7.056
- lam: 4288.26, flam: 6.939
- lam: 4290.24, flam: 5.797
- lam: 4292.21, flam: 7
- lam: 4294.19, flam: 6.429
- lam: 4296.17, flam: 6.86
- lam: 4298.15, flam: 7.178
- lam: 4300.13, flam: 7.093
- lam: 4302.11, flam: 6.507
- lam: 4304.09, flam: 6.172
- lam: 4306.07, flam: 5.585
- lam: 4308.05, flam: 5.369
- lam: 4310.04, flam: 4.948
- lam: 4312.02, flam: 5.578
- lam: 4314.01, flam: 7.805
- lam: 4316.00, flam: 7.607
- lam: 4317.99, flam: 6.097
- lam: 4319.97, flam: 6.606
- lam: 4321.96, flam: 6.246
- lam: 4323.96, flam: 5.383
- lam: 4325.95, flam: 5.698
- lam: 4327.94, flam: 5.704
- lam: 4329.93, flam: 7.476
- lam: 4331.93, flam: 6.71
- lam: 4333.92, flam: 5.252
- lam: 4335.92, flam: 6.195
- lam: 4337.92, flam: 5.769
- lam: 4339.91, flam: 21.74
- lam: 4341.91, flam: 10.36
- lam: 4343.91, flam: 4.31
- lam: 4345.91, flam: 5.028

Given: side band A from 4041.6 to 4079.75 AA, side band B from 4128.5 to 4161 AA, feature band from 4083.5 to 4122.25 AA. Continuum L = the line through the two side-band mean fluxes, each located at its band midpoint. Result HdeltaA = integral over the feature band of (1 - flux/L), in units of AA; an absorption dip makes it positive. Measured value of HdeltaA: 6.2 AA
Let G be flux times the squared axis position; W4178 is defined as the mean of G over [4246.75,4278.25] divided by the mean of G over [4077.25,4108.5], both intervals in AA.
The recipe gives 1.2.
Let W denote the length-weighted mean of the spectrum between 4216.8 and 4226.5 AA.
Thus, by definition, 6.42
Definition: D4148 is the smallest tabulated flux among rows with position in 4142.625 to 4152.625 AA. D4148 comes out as 5.761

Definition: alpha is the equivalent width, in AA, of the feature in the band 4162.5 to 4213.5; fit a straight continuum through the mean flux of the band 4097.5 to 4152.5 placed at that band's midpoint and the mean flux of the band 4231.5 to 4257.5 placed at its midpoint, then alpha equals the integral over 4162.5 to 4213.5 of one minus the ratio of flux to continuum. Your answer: -3.7 AA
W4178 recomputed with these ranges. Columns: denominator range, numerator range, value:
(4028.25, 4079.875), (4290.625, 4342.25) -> 1.10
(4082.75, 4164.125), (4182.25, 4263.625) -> 1.08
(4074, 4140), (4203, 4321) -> 1.14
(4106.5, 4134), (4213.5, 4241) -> 1.13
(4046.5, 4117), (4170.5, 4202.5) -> 1.15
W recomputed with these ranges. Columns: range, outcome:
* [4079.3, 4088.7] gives 6.29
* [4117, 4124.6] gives 5.95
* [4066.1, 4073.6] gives 6.96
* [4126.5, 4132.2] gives 6.93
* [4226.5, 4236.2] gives 6.64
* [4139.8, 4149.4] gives 7.63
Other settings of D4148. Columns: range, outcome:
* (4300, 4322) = 4.948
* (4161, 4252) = 4.964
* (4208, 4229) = 5.389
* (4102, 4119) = 4.18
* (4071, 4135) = 3.861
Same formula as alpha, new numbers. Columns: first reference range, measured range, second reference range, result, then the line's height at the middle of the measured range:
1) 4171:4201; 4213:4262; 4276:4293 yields 3.0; 6.87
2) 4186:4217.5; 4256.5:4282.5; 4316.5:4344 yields 2.1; 7.13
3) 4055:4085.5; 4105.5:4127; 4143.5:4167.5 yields 3.3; 6.87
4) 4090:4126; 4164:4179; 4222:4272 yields -3.0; 6.22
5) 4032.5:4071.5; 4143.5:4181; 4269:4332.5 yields -1.8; 6.92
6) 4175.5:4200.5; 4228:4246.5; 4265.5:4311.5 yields 0.4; 6.72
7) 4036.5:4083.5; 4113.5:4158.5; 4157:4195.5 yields 3.3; 7.16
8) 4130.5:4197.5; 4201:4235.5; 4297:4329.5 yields 1.0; 6.78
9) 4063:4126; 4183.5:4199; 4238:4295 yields -0.7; 6.44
